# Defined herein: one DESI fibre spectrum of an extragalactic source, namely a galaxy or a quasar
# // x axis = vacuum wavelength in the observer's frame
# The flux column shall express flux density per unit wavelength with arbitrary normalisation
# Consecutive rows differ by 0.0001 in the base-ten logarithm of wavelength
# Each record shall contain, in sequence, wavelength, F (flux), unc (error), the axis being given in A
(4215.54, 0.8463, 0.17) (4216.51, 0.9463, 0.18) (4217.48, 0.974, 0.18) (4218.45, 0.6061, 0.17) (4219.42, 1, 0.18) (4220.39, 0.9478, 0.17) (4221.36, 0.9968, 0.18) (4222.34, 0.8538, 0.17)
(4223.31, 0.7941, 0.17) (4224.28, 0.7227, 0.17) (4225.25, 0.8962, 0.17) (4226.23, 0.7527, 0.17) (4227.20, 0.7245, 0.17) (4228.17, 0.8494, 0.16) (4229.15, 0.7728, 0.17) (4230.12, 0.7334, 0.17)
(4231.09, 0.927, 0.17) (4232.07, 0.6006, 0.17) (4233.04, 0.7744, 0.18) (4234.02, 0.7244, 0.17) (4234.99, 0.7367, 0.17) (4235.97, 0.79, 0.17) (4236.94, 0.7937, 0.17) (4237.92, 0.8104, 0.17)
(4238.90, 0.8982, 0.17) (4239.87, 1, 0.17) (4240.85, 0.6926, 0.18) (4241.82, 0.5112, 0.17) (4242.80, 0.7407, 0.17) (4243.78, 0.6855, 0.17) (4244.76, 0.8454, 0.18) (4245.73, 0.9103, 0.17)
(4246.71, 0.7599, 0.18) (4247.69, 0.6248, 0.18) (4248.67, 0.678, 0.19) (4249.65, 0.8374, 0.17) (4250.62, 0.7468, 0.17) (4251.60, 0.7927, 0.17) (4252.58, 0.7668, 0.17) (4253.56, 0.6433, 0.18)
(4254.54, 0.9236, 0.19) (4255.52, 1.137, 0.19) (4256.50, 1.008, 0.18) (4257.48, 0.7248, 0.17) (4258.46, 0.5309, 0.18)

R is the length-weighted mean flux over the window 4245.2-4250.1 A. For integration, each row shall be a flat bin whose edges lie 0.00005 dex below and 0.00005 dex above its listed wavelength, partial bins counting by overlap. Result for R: 0.762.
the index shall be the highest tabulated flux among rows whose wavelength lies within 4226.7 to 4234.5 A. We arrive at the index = 0.927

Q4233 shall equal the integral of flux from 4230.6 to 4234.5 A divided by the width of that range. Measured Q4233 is 0.756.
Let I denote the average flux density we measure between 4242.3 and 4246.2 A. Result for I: 0.794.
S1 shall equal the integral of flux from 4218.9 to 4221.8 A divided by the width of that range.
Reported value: 0.978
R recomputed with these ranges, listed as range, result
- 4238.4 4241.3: 0.865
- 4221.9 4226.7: 0.804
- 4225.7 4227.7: 0.742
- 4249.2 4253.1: 0.785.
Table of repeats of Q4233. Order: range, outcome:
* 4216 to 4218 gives 0.954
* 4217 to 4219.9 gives 0.86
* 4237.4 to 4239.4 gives 0.854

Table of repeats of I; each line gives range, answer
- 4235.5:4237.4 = 0.794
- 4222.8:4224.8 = 0.765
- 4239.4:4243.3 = 0.734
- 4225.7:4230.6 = 0.767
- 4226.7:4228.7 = 0.787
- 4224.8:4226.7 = 0.821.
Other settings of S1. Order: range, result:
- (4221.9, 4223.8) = 0.825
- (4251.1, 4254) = 0.735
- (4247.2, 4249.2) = 0.654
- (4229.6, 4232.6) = 0.756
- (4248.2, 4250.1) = 0.756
